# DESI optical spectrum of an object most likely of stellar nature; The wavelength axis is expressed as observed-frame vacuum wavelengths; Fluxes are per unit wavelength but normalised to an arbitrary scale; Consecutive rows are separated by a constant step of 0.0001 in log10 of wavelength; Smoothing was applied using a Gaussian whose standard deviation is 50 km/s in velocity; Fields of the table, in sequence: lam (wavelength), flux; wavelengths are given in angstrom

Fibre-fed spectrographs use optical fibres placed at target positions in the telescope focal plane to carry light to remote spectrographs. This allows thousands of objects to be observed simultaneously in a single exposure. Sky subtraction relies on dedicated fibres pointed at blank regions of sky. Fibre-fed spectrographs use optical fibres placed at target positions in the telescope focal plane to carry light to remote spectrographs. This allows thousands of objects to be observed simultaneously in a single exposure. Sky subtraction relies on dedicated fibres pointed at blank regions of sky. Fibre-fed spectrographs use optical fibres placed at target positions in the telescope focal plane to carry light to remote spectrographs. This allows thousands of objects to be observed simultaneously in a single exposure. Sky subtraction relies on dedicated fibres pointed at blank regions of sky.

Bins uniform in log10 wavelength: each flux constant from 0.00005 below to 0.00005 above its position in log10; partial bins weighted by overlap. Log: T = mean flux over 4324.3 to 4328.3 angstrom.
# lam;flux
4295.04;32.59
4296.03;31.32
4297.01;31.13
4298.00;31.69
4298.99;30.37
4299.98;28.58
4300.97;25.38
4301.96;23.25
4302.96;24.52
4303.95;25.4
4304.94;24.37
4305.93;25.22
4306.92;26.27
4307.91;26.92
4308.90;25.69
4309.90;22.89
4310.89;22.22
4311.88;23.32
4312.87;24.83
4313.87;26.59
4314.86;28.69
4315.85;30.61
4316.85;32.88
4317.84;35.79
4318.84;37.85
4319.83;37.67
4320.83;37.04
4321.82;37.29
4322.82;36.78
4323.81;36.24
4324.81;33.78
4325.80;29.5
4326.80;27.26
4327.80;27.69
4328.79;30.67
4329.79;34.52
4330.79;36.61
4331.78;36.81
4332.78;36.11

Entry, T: 29.6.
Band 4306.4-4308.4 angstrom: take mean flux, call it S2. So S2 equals 26.6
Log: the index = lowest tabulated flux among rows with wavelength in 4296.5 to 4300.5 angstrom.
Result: 28.58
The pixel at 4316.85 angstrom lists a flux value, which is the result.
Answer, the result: 32.88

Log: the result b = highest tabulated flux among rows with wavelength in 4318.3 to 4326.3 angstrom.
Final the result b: 37.85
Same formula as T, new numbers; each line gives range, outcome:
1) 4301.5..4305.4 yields 24.4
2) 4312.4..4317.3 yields 28.7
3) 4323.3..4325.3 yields 35.1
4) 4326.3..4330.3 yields 30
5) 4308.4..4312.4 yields 23.6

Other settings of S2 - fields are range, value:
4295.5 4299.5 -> 31.2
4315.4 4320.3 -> 35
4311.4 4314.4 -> 25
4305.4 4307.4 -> 25.8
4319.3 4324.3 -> 37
